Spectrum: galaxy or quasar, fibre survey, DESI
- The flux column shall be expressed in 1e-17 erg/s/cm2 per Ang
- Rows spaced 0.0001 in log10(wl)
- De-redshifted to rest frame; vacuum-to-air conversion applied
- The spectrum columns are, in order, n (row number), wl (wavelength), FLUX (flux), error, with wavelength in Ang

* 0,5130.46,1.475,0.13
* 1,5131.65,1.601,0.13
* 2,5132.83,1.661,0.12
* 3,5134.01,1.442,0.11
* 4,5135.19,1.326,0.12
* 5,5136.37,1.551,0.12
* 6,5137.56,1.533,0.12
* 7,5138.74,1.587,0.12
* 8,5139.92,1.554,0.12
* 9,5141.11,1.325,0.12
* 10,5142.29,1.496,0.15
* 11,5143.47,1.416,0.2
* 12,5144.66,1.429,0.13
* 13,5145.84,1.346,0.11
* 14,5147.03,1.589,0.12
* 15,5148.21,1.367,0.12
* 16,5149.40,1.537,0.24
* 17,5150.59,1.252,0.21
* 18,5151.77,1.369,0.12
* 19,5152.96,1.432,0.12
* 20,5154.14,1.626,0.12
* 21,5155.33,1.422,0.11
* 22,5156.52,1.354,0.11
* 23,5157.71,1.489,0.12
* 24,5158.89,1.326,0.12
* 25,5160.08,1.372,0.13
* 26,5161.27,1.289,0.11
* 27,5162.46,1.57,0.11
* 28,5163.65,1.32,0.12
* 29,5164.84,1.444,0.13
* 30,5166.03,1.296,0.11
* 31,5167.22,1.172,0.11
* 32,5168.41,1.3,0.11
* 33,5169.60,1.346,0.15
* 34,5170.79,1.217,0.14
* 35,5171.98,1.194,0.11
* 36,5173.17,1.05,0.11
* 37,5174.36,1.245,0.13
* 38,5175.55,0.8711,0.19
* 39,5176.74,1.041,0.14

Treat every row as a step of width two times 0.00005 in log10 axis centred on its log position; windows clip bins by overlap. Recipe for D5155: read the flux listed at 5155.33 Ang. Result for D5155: 1.422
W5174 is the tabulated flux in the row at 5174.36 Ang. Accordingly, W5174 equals 1.245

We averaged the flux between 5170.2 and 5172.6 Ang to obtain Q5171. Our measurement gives 1.2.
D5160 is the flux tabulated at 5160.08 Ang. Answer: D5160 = 1.372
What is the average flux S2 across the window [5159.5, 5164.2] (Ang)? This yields 1.39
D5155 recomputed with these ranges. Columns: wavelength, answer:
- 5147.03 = 1.589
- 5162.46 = 1.57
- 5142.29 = 1.496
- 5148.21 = 1.367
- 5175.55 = 0.8711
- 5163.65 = 1.32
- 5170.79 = 1.217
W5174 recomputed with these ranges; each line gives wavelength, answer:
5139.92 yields 1.554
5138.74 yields 1.587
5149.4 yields 1.537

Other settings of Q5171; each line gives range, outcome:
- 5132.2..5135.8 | 1.48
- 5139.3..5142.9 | 1.46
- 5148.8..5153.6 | 1.4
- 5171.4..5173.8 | 1.12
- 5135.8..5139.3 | 1.55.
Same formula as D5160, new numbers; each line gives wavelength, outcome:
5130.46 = 1.475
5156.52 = 1.354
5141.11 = 1.325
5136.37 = 1.551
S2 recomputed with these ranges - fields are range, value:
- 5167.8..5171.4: 1.29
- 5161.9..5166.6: 1.41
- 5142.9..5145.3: 1.42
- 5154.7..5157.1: 1.39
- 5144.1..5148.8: 1.43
